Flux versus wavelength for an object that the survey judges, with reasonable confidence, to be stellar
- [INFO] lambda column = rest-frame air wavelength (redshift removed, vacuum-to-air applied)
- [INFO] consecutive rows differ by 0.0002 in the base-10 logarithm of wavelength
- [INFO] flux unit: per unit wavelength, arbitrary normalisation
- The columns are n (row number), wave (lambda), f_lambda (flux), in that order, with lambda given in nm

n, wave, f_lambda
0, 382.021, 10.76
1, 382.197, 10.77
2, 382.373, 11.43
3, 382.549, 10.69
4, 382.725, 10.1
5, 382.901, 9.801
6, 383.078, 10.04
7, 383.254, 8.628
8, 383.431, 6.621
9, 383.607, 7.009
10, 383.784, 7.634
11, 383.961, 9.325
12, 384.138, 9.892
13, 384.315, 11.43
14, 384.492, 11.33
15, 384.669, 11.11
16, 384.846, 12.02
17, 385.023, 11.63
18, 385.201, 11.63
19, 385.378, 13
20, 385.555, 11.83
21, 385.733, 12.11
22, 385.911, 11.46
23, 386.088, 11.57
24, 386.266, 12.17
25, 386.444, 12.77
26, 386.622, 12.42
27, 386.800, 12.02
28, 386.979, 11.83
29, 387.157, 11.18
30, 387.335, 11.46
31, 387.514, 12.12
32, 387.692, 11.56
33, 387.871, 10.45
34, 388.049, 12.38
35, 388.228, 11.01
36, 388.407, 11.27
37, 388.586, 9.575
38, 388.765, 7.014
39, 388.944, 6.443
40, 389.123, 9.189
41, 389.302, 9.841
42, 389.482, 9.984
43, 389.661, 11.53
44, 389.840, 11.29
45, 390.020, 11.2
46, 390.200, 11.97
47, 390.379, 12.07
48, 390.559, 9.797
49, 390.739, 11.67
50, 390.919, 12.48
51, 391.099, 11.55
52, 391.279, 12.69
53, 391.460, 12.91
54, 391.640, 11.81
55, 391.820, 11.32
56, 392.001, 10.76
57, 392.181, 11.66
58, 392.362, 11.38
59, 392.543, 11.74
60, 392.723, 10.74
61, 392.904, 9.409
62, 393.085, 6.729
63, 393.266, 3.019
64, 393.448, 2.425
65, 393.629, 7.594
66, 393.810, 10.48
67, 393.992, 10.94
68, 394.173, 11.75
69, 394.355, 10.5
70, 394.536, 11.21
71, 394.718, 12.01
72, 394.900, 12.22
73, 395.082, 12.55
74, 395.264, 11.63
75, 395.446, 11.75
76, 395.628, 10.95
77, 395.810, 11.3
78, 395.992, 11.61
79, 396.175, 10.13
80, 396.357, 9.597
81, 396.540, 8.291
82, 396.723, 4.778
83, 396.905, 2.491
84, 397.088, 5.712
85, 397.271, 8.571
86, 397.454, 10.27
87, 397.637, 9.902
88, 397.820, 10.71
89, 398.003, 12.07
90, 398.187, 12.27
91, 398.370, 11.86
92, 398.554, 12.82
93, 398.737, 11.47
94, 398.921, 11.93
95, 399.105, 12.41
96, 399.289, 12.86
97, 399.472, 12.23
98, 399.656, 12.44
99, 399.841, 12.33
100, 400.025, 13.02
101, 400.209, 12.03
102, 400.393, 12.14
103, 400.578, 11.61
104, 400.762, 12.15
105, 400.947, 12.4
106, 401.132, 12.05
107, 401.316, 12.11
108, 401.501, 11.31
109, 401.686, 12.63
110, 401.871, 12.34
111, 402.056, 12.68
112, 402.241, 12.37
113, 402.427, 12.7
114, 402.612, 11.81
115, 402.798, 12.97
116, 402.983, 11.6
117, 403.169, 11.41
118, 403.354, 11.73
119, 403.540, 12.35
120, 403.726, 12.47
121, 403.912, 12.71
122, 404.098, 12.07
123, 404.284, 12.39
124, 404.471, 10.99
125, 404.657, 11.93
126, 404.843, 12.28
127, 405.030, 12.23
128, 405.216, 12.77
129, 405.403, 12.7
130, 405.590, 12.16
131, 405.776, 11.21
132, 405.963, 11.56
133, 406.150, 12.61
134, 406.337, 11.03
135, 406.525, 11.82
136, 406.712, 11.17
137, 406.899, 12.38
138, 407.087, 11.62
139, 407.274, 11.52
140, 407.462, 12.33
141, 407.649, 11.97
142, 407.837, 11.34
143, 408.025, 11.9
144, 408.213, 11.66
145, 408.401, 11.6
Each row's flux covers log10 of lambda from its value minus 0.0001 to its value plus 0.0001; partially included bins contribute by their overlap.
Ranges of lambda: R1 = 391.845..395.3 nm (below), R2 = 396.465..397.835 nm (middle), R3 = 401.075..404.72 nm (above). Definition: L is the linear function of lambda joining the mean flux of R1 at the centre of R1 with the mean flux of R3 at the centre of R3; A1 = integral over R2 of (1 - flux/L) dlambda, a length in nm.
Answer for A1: 0.43 nm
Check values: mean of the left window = 9.93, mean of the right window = 12.1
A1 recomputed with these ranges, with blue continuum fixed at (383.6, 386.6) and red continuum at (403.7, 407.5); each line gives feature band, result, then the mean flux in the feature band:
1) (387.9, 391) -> 0.23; 10.5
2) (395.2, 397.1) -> 0.42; 9.03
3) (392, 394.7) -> 0.50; 9.38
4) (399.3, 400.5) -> -0.06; 12.4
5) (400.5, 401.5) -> -0.02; 12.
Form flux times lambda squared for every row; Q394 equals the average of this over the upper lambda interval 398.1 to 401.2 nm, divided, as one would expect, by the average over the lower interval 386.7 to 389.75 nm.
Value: 1.2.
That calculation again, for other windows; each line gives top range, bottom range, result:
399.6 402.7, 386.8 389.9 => 1.24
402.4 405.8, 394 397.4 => 1.28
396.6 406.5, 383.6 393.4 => 1.14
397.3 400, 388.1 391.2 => 1.17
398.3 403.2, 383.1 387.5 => 1.21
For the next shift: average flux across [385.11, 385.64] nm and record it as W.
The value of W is 12.2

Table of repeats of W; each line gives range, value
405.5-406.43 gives 11.7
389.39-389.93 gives 10.9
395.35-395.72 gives 11.4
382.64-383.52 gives 9.03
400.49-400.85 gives 11.9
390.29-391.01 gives 11.5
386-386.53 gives 12.2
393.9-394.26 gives 11.3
